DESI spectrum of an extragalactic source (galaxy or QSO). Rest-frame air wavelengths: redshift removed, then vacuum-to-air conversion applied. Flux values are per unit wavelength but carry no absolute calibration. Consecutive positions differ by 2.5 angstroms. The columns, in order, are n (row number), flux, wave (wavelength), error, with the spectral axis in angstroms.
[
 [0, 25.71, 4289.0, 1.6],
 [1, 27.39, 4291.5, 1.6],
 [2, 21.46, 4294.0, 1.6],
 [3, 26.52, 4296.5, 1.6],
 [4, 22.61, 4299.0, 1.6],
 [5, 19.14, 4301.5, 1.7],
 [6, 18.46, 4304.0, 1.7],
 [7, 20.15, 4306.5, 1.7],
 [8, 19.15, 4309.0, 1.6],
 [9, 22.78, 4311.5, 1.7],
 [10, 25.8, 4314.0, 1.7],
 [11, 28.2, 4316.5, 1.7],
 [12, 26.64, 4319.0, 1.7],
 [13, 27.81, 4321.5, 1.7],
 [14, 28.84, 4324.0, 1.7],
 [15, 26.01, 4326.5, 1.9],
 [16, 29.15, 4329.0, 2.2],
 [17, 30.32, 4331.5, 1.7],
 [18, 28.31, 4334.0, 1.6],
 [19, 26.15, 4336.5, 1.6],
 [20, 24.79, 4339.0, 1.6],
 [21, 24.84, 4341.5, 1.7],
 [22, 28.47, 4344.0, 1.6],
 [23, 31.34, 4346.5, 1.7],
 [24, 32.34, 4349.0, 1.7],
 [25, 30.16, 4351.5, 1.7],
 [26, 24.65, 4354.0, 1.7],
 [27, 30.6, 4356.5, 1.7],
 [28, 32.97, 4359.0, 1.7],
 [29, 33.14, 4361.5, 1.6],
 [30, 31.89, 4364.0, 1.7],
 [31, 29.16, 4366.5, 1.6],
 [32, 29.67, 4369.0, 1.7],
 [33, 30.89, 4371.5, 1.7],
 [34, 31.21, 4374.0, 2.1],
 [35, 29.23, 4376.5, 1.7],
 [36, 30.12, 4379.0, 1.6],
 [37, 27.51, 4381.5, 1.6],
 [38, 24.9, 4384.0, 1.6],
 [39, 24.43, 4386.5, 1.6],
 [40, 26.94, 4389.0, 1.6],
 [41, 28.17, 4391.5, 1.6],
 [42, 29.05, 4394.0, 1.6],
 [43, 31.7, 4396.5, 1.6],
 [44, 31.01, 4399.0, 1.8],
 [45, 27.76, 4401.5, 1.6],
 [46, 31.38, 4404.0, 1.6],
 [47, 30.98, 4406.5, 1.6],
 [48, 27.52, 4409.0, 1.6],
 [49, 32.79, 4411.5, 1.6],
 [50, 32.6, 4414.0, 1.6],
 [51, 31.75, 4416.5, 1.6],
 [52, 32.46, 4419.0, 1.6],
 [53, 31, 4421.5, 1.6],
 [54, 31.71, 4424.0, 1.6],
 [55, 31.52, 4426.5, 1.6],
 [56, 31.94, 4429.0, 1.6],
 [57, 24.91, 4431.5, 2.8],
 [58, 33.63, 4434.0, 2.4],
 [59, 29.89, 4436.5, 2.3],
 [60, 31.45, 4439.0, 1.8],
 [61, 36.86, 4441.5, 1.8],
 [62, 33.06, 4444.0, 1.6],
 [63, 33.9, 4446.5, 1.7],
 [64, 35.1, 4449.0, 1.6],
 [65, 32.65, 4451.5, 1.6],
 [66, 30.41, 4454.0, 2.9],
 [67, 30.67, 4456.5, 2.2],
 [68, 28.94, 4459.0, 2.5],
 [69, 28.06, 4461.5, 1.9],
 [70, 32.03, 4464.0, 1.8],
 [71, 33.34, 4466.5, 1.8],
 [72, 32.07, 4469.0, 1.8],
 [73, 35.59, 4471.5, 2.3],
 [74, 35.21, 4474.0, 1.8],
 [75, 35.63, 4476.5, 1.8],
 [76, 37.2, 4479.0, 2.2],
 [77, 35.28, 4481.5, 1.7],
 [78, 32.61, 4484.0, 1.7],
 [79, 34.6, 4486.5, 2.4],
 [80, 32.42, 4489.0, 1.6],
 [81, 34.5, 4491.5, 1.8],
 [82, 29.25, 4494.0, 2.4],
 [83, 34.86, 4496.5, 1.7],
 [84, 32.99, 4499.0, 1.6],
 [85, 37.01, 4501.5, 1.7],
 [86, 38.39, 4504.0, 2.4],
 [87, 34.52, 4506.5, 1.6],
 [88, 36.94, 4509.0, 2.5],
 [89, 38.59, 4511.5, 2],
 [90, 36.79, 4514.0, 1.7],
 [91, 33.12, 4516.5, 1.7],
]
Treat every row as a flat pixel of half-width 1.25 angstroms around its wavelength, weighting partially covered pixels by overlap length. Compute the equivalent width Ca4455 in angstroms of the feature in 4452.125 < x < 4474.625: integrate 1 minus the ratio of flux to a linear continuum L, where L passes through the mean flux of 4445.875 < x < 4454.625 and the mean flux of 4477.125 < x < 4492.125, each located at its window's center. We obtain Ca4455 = 1.3 angstroms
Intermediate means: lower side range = 33.1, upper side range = 34.5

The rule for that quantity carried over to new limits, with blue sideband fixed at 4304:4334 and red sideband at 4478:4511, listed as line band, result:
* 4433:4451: -0.76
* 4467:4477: -0.26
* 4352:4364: -1.20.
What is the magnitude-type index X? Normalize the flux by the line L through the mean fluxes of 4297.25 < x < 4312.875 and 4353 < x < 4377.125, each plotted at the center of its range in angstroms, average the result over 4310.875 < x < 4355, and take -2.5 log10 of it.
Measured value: -0.11 mag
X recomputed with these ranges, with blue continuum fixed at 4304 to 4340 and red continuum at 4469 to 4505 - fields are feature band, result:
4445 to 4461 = 0.03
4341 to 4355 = -0.07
